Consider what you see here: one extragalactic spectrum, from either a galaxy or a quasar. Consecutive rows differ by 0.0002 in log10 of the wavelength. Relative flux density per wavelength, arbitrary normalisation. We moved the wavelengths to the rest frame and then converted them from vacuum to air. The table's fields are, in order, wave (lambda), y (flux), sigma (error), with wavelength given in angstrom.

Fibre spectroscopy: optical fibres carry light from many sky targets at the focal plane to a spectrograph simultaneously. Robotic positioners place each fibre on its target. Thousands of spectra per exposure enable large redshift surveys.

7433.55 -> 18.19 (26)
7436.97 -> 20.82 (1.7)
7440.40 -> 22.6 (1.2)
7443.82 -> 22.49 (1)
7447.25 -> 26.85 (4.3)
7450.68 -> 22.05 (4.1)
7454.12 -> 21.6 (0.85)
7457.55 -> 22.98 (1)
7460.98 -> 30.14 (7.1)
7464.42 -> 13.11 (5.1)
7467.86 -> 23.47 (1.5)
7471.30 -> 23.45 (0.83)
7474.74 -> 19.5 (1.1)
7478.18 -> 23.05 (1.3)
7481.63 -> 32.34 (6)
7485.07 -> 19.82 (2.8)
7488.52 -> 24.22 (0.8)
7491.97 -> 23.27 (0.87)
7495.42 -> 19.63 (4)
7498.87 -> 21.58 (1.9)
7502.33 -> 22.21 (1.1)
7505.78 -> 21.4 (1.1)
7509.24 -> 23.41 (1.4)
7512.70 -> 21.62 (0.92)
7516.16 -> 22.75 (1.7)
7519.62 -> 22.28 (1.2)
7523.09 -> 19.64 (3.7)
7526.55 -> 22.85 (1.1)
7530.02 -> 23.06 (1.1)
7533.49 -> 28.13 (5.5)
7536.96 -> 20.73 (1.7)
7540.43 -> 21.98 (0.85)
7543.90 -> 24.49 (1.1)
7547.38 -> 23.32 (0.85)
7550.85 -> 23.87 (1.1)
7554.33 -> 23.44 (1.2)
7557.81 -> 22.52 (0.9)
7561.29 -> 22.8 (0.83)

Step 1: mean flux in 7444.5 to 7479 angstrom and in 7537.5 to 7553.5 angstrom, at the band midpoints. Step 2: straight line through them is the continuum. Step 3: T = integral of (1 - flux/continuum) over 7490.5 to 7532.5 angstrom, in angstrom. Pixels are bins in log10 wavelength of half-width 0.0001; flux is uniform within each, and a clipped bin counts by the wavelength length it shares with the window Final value 1.6 angstrom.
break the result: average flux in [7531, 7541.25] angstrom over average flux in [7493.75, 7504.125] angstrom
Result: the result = 1.12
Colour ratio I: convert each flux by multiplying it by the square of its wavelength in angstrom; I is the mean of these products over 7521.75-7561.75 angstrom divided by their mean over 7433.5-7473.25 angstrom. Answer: 1.05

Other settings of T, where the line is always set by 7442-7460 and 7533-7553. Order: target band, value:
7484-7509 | 1.70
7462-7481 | 1.56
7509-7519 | 0.44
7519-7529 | 0.79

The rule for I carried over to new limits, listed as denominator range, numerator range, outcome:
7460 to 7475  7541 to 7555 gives 1.11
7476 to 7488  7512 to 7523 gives 0.89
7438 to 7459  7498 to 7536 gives 1.00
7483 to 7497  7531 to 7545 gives 1.09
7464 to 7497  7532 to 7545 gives 1.07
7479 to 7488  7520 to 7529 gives 0.85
